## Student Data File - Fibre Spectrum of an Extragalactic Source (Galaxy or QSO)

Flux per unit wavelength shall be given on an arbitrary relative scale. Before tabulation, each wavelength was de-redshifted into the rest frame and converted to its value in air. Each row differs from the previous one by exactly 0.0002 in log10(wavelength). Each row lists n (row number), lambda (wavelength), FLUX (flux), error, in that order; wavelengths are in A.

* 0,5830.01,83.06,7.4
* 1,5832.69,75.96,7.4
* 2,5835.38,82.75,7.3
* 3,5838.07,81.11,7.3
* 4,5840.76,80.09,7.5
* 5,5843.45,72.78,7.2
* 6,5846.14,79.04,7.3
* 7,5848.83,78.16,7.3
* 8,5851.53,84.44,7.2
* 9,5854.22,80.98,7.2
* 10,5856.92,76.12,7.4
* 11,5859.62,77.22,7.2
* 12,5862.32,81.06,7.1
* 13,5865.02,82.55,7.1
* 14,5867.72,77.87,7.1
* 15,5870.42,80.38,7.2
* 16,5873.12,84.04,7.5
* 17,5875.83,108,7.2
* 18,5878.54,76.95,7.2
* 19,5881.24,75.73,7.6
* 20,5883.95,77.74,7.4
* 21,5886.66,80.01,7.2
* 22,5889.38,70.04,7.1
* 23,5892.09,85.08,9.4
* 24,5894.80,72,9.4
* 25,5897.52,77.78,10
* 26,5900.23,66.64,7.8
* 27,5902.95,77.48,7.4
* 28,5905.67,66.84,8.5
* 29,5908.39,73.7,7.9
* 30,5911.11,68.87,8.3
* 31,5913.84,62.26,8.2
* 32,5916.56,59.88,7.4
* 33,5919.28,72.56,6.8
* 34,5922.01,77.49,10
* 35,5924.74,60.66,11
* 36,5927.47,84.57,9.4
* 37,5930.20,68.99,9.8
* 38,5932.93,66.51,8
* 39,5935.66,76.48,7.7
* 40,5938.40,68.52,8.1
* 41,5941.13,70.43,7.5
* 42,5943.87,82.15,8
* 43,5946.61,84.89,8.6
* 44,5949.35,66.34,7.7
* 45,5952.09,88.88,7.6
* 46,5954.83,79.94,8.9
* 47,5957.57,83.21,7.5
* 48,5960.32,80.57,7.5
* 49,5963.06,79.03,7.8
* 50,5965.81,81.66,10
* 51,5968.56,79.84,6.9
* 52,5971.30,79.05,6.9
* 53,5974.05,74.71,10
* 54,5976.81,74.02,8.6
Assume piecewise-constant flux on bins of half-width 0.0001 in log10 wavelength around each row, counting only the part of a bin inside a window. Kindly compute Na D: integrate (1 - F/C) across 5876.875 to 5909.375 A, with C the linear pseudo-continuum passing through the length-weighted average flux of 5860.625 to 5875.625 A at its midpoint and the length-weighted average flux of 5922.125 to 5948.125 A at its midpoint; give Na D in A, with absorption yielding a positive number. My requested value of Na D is 1.8 A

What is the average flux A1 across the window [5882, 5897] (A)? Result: 76.9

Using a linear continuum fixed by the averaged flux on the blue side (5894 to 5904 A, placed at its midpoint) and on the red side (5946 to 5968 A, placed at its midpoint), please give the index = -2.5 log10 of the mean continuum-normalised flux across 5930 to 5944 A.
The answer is 0.09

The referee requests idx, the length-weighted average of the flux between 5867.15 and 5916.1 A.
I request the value 76.4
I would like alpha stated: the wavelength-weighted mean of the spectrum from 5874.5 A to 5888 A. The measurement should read 83.7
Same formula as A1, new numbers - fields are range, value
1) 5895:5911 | 72.2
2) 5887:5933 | 71.6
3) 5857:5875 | 81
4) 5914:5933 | 69.9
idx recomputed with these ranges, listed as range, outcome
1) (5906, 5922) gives 68.3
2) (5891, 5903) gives 75.4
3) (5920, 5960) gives 75.7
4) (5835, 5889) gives 80.6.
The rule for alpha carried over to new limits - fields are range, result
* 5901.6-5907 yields 72.2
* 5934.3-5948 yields 76.4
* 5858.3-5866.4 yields 80.3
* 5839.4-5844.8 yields 76.5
